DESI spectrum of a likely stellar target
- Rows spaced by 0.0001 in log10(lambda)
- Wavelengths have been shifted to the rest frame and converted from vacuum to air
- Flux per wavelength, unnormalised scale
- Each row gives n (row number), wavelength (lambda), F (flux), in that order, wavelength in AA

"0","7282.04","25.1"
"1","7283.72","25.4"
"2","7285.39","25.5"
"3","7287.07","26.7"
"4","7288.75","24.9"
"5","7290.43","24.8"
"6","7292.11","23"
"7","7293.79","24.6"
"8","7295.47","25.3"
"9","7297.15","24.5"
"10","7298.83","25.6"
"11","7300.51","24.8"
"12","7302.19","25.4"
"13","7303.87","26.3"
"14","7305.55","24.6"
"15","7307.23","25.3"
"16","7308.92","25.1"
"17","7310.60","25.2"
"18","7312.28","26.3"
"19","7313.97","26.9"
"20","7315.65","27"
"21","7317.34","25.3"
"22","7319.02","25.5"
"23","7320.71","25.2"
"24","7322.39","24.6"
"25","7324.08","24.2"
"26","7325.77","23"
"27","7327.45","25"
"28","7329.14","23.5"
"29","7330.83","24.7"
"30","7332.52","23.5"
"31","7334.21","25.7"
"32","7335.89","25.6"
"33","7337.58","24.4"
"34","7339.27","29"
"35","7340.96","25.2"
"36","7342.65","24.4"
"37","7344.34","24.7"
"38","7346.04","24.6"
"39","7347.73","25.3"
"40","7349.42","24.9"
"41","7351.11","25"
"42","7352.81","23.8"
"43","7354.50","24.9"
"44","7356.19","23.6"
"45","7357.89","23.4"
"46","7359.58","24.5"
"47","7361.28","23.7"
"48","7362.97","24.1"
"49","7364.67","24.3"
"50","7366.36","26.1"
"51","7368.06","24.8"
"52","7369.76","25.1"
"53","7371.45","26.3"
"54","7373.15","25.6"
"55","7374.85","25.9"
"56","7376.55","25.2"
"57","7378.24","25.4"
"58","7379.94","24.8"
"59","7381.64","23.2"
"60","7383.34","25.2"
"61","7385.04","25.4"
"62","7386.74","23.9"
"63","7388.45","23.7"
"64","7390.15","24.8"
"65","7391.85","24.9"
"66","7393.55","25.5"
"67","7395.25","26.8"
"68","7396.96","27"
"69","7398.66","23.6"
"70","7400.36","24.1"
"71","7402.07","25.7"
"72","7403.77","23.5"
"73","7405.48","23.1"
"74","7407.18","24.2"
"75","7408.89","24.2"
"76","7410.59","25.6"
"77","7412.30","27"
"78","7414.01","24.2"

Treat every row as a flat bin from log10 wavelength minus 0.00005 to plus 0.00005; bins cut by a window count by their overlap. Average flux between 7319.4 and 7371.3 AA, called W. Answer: 24.7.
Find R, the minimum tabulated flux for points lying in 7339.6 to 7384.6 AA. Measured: 23.2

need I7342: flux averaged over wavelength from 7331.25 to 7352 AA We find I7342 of 25.2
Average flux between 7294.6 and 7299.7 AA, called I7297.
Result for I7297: 25.1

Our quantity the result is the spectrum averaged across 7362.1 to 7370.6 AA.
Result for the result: 24.9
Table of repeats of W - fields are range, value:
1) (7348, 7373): 24.7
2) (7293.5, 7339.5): 25.2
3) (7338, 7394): 24.9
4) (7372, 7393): 24.9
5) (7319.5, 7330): 24.3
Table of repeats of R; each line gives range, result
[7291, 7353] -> 23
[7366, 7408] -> 23.1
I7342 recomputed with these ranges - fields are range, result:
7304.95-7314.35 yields 25.5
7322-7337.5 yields 24.4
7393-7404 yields 25.3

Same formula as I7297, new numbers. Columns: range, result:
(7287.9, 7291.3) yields 24.8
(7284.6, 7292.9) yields 25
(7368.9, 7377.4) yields 25.6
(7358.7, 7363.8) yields 24.1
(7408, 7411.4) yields 24.9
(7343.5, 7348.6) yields 24.8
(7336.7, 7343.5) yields 25.8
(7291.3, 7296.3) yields 24.3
